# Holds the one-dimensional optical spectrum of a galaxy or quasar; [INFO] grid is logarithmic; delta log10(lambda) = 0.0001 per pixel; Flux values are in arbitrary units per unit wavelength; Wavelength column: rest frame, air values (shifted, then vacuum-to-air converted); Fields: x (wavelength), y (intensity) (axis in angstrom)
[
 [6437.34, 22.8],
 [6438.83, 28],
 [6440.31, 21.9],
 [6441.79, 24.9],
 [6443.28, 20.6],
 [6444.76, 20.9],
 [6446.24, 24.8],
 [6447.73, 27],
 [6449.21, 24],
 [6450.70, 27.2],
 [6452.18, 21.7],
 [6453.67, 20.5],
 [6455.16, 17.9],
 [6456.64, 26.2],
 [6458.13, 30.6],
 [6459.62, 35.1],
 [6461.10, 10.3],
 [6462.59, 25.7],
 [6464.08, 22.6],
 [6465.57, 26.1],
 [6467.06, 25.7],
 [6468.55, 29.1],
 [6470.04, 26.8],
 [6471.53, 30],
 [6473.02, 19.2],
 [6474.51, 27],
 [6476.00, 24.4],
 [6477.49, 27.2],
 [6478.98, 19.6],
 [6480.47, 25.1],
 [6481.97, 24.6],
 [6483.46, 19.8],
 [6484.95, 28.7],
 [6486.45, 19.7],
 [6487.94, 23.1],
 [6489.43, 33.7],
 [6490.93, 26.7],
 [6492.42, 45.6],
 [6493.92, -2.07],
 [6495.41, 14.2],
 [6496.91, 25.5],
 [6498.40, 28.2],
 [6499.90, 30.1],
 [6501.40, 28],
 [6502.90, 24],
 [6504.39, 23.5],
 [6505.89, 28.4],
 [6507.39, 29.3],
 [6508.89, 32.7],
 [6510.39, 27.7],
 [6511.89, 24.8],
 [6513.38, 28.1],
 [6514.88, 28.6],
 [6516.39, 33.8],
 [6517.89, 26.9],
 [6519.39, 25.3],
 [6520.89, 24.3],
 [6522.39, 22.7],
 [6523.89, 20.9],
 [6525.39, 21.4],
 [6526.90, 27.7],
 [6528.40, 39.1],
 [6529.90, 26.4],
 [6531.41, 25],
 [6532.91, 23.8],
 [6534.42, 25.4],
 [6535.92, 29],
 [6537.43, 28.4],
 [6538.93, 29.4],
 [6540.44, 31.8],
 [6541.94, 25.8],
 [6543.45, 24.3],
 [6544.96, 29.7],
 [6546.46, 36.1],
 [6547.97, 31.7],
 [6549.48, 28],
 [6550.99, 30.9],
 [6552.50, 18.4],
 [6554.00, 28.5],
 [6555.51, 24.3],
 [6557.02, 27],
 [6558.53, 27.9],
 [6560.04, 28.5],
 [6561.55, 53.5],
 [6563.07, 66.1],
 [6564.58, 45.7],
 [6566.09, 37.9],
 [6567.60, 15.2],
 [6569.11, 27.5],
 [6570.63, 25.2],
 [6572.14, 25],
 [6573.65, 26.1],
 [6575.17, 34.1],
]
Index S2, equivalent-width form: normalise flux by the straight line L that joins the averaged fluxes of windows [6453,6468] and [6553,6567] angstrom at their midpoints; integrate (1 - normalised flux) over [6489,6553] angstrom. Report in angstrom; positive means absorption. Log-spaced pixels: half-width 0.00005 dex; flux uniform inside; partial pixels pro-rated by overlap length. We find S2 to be 9.8 angstrom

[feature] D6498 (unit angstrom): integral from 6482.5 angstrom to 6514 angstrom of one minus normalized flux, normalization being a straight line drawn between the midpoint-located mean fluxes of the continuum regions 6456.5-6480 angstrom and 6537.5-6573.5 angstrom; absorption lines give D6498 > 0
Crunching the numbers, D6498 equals 1.9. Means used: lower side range 25.3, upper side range 31.1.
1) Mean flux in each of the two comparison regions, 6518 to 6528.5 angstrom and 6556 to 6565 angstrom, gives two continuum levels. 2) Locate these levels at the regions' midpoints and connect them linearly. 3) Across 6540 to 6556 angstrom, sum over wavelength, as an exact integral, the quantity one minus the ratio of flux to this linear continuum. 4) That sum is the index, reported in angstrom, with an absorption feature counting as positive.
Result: 3.27 angstrom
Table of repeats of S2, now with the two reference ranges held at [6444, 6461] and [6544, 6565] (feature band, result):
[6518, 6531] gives 2.1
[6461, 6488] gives 2.3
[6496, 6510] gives 0.7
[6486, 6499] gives 2.0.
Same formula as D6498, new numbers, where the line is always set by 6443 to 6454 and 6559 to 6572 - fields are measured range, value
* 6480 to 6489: 1.2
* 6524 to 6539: 2.6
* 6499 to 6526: 3.4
